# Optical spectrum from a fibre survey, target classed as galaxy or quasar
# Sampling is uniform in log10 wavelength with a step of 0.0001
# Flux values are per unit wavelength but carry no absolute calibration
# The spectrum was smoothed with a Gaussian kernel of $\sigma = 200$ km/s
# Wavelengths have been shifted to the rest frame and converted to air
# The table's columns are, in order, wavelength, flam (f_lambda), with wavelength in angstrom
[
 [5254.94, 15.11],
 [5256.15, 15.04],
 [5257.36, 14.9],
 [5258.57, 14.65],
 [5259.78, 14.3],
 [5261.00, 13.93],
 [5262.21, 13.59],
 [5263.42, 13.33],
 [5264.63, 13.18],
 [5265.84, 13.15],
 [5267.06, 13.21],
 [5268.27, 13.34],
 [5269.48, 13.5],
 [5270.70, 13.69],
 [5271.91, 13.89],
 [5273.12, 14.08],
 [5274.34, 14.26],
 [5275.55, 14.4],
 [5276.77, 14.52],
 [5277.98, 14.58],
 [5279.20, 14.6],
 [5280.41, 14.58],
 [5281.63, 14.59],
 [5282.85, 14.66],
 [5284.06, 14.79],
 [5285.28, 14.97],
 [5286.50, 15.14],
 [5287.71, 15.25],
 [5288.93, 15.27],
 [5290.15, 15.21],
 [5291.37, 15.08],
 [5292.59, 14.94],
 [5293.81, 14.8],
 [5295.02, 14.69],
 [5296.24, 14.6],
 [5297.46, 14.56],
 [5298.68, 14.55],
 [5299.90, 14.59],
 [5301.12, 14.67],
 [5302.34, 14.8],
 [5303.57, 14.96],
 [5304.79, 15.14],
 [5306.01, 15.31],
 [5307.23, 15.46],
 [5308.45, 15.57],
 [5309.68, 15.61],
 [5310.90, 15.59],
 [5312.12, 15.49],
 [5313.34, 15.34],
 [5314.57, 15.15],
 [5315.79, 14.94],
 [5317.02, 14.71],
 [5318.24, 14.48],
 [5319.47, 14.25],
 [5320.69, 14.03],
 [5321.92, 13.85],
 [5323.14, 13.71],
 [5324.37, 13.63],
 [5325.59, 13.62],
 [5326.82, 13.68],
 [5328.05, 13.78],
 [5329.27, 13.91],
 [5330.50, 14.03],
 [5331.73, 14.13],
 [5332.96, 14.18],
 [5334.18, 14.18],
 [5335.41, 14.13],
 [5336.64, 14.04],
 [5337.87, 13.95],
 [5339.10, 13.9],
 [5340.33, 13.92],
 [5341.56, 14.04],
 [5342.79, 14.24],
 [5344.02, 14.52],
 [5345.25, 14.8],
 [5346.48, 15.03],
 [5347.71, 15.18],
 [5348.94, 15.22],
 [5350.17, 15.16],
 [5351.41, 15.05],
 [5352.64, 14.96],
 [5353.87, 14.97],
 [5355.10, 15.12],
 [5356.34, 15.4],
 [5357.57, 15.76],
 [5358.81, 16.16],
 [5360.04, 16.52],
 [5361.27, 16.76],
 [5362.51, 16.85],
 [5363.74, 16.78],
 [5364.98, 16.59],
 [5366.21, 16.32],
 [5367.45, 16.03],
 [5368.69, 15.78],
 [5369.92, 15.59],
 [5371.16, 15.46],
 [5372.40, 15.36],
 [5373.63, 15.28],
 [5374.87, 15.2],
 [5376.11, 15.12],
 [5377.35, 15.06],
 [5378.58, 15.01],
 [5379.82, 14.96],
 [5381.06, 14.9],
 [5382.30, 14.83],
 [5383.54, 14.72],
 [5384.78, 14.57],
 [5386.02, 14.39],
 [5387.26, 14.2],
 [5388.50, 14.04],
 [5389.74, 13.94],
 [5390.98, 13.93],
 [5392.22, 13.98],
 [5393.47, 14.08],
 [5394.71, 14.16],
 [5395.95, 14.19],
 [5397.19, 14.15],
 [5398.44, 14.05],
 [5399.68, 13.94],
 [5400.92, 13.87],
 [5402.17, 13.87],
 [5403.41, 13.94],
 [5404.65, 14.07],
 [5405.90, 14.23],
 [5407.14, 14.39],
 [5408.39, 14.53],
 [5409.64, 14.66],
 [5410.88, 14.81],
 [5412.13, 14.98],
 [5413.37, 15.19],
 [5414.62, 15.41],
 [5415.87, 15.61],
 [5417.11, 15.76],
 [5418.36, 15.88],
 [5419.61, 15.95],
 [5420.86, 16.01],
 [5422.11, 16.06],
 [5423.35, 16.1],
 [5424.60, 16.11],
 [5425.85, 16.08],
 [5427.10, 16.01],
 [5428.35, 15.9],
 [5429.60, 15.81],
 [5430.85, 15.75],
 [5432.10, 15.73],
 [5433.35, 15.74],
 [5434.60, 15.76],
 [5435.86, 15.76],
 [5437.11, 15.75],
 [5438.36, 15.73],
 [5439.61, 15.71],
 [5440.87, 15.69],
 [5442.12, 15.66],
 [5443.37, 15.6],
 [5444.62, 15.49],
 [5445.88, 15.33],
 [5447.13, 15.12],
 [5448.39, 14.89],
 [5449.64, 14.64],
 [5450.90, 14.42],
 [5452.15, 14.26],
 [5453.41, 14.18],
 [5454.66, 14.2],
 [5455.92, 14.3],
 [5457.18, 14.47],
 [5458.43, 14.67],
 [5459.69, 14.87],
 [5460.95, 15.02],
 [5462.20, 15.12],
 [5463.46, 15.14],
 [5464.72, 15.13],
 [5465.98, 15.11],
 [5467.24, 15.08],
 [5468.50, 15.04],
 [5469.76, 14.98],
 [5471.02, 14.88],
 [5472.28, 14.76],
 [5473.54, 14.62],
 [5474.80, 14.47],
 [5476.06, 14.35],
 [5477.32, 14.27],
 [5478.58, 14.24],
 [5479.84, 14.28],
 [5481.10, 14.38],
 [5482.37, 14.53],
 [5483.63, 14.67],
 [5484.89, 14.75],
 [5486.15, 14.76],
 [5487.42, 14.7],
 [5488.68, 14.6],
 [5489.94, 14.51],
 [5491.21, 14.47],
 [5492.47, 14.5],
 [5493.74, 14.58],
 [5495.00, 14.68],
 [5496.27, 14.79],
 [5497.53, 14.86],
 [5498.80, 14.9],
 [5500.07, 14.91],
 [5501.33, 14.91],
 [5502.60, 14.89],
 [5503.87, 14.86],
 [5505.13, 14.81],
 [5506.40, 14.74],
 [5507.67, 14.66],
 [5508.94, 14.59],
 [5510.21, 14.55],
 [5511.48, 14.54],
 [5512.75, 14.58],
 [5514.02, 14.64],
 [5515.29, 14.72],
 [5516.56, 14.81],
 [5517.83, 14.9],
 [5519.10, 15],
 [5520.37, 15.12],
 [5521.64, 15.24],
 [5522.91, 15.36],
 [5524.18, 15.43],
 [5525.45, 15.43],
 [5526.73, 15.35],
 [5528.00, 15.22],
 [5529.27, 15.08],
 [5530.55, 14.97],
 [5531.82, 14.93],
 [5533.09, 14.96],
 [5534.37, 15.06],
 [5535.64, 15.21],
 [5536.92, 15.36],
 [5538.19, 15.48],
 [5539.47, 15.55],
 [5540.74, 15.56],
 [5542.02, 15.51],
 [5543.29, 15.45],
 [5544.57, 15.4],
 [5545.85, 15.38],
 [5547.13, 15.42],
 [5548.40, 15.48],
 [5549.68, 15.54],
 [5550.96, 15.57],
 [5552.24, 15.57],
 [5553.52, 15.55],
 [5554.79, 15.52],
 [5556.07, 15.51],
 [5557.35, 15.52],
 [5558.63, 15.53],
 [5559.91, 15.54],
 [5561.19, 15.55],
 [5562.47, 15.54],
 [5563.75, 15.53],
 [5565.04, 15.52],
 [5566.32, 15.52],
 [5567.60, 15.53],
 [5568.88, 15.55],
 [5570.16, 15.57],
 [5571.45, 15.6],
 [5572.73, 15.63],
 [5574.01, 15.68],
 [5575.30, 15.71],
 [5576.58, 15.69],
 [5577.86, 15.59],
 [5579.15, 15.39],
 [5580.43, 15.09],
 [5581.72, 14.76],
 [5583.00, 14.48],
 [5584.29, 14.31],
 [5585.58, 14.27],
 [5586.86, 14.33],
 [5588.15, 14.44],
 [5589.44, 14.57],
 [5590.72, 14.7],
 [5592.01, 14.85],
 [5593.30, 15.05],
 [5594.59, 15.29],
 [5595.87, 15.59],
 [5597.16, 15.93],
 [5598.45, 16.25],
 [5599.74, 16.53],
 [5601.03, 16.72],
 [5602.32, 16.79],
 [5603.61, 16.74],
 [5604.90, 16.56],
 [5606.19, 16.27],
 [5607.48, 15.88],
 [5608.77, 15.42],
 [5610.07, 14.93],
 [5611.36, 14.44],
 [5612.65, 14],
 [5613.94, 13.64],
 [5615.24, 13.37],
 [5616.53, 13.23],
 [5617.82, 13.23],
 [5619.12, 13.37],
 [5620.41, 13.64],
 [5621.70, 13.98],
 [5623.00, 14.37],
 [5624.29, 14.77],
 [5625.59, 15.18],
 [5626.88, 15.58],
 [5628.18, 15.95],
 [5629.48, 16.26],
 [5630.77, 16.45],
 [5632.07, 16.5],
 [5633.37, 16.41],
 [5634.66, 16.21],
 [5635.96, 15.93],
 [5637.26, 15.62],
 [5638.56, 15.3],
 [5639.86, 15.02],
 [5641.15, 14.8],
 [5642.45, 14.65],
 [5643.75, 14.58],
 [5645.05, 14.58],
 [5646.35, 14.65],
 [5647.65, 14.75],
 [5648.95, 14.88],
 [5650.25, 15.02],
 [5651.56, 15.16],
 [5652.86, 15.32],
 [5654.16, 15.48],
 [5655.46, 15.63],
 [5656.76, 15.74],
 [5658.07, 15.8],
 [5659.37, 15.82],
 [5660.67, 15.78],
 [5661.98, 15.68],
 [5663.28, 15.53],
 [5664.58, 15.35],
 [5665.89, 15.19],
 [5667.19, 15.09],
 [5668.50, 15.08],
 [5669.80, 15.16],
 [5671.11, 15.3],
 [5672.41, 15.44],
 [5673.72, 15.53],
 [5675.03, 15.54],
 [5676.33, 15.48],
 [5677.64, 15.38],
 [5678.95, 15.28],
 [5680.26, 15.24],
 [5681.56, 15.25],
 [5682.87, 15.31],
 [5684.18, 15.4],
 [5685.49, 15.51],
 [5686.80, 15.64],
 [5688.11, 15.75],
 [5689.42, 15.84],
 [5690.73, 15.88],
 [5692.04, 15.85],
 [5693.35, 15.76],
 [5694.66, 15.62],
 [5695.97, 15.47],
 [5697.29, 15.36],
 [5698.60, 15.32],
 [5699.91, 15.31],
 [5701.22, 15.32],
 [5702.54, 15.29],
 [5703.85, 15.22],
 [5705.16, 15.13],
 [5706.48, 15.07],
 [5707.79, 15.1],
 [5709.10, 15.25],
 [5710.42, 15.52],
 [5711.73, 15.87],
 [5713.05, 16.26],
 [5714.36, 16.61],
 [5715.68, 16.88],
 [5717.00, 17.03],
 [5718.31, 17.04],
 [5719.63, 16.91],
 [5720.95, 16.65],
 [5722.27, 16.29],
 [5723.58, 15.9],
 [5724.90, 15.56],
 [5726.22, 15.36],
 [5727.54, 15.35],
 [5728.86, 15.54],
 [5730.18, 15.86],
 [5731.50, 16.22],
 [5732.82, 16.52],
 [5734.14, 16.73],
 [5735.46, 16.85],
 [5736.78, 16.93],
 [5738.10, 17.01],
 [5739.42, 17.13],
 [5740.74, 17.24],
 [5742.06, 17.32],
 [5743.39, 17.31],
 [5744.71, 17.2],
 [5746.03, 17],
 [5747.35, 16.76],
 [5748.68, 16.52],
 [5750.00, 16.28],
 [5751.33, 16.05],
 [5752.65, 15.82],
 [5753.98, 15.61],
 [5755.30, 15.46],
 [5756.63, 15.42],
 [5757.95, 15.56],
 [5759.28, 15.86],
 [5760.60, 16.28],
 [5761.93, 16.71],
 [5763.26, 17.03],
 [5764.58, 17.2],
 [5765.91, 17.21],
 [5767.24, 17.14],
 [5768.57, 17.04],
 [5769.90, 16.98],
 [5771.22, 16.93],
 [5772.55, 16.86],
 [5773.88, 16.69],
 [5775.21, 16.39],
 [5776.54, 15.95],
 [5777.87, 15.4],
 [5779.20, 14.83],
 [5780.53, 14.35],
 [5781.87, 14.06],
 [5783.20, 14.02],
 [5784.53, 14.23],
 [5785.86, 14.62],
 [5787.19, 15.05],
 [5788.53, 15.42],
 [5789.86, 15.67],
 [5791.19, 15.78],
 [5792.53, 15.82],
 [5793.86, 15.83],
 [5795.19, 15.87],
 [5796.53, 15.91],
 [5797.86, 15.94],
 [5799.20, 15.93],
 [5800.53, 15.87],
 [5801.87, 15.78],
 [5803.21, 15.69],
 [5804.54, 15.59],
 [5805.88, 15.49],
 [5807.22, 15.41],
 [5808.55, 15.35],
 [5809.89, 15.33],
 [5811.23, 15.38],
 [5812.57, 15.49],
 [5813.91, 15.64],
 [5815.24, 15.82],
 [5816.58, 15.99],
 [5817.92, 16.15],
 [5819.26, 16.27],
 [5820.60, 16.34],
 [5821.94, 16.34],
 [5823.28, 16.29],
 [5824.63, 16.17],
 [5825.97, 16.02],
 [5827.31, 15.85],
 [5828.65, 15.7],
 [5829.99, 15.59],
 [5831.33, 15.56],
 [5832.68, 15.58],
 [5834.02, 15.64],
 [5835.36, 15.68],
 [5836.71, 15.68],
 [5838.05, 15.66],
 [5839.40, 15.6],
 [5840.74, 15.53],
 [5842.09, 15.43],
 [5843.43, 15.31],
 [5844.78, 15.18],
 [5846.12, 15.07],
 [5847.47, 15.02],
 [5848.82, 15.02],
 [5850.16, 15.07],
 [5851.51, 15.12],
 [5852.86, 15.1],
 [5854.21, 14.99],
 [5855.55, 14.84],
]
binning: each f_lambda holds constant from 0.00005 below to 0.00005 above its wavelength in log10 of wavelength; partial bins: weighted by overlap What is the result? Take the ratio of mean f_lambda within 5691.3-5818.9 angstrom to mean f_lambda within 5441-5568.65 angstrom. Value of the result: 1.06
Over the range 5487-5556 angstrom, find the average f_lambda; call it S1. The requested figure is 15.1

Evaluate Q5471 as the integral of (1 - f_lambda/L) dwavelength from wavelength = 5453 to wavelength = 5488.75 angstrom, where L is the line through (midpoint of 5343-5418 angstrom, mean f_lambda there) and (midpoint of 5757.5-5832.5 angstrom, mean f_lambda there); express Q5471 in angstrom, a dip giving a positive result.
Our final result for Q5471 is 1.2 angstrom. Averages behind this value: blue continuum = 15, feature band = 14.7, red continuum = 15.8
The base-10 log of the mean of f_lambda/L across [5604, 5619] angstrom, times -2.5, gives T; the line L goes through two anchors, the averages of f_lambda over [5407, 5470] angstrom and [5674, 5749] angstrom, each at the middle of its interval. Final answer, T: 0.08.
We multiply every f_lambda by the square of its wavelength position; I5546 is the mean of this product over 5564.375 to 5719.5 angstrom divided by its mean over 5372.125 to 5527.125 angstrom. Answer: 1.11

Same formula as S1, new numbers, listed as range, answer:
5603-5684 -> 15.2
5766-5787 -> 15.7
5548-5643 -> 15.3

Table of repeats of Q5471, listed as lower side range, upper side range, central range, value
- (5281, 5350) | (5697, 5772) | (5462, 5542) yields 2.52 angstrom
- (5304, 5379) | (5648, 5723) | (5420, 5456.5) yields -0.71 angstrom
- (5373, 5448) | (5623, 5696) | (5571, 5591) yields 0.40 angstrom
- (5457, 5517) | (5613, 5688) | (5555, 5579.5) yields -1.03 angstrom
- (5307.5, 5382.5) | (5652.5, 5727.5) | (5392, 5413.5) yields 1.14 angstrom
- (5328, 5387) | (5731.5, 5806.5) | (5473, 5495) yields 1.23 angstrom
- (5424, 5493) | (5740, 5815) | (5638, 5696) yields 1.07 angstrom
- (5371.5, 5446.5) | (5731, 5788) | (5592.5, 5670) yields 2.58 angstrom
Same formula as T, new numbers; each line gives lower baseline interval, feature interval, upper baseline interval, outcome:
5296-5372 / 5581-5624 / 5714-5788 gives 0.06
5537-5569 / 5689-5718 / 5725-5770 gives 0.04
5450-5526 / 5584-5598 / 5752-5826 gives 0.02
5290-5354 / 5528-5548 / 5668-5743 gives 0.00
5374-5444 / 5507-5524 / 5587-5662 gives 0.02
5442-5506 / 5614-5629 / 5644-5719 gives 0.08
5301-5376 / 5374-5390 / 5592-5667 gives 0.02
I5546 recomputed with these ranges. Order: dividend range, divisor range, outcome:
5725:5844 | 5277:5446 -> 1.24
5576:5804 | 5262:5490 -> 1.18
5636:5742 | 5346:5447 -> 1.14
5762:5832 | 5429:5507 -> 1.19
